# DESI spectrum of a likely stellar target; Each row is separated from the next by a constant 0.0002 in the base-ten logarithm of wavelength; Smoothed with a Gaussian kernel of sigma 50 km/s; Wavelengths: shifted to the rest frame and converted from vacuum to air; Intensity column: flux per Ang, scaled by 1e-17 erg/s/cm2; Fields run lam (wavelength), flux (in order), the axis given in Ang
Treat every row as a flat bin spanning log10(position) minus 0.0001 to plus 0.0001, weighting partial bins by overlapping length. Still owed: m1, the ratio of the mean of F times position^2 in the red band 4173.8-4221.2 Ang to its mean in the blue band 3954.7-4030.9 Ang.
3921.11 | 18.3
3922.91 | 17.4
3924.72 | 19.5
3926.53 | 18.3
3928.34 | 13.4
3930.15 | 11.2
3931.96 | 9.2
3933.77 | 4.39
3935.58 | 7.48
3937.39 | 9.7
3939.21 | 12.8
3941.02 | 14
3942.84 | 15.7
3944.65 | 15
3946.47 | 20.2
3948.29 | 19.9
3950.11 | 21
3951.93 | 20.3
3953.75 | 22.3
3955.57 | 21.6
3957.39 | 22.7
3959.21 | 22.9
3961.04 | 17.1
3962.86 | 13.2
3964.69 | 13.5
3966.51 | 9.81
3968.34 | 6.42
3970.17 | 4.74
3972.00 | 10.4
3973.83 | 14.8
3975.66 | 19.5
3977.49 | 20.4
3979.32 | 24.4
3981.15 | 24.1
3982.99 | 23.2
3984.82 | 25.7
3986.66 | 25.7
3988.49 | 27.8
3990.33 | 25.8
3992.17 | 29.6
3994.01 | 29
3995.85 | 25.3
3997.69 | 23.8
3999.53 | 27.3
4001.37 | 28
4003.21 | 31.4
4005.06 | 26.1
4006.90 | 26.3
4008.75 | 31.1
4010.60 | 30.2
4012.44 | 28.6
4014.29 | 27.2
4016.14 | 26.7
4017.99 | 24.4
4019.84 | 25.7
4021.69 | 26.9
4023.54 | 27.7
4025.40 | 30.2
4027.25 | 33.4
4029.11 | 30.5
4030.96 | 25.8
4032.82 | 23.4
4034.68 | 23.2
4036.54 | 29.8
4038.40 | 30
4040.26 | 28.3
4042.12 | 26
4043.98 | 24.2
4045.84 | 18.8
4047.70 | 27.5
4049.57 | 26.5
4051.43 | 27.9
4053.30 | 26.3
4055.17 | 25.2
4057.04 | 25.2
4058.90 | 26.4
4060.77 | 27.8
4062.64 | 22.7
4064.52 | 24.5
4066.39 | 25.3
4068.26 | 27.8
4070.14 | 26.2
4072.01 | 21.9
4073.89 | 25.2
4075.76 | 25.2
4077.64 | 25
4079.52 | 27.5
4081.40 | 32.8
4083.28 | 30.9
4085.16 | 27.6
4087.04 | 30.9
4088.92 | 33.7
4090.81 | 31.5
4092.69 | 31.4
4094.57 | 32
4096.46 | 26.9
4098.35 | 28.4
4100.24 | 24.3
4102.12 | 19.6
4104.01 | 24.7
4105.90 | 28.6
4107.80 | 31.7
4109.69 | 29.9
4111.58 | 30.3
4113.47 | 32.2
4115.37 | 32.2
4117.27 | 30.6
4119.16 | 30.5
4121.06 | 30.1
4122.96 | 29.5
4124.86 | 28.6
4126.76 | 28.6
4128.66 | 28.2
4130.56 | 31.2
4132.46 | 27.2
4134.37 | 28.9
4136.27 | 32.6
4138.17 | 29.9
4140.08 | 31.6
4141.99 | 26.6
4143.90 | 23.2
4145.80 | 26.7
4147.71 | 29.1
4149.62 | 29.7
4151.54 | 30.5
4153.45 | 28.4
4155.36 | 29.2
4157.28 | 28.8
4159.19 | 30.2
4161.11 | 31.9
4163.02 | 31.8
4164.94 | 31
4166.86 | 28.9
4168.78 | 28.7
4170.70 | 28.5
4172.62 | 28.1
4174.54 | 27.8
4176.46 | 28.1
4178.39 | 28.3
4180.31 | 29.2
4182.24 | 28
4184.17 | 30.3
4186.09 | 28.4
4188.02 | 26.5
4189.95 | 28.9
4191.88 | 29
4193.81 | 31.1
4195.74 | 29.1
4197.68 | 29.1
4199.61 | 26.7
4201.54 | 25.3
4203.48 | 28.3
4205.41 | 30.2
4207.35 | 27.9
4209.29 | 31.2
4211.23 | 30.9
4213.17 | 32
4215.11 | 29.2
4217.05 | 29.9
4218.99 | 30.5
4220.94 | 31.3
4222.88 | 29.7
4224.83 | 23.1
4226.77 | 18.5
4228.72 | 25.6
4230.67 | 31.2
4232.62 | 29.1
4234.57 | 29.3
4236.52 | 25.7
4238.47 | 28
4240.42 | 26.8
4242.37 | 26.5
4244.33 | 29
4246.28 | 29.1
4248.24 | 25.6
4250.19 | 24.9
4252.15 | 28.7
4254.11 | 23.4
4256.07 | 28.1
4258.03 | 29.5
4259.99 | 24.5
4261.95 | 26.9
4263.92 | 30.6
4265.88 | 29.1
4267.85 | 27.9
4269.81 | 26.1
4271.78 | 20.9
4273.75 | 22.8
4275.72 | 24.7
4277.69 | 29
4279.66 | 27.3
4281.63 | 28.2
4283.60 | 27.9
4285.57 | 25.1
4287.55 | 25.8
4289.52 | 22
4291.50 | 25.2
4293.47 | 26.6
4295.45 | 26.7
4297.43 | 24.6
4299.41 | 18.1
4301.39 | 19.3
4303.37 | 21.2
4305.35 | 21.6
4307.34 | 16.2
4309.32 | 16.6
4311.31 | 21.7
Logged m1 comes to 1.4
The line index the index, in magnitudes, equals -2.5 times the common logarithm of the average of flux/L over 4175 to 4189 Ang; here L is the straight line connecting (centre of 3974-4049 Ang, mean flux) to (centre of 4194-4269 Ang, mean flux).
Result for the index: -0.03 mag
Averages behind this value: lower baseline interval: 26.5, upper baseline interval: 28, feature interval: 28.4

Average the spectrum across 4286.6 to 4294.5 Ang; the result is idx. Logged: 24.9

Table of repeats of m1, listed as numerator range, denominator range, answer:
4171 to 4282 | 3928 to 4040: 1.44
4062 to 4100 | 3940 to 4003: 1.45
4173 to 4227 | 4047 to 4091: 1.13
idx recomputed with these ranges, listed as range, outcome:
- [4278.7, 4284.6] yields 27.8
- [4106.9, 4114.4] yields 31.1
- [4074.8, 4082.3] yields 27.6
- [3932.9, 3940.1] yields 8.6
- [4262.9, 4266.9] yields 29.8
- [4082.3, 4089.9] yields 30.8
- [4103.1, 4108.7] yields 28.3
